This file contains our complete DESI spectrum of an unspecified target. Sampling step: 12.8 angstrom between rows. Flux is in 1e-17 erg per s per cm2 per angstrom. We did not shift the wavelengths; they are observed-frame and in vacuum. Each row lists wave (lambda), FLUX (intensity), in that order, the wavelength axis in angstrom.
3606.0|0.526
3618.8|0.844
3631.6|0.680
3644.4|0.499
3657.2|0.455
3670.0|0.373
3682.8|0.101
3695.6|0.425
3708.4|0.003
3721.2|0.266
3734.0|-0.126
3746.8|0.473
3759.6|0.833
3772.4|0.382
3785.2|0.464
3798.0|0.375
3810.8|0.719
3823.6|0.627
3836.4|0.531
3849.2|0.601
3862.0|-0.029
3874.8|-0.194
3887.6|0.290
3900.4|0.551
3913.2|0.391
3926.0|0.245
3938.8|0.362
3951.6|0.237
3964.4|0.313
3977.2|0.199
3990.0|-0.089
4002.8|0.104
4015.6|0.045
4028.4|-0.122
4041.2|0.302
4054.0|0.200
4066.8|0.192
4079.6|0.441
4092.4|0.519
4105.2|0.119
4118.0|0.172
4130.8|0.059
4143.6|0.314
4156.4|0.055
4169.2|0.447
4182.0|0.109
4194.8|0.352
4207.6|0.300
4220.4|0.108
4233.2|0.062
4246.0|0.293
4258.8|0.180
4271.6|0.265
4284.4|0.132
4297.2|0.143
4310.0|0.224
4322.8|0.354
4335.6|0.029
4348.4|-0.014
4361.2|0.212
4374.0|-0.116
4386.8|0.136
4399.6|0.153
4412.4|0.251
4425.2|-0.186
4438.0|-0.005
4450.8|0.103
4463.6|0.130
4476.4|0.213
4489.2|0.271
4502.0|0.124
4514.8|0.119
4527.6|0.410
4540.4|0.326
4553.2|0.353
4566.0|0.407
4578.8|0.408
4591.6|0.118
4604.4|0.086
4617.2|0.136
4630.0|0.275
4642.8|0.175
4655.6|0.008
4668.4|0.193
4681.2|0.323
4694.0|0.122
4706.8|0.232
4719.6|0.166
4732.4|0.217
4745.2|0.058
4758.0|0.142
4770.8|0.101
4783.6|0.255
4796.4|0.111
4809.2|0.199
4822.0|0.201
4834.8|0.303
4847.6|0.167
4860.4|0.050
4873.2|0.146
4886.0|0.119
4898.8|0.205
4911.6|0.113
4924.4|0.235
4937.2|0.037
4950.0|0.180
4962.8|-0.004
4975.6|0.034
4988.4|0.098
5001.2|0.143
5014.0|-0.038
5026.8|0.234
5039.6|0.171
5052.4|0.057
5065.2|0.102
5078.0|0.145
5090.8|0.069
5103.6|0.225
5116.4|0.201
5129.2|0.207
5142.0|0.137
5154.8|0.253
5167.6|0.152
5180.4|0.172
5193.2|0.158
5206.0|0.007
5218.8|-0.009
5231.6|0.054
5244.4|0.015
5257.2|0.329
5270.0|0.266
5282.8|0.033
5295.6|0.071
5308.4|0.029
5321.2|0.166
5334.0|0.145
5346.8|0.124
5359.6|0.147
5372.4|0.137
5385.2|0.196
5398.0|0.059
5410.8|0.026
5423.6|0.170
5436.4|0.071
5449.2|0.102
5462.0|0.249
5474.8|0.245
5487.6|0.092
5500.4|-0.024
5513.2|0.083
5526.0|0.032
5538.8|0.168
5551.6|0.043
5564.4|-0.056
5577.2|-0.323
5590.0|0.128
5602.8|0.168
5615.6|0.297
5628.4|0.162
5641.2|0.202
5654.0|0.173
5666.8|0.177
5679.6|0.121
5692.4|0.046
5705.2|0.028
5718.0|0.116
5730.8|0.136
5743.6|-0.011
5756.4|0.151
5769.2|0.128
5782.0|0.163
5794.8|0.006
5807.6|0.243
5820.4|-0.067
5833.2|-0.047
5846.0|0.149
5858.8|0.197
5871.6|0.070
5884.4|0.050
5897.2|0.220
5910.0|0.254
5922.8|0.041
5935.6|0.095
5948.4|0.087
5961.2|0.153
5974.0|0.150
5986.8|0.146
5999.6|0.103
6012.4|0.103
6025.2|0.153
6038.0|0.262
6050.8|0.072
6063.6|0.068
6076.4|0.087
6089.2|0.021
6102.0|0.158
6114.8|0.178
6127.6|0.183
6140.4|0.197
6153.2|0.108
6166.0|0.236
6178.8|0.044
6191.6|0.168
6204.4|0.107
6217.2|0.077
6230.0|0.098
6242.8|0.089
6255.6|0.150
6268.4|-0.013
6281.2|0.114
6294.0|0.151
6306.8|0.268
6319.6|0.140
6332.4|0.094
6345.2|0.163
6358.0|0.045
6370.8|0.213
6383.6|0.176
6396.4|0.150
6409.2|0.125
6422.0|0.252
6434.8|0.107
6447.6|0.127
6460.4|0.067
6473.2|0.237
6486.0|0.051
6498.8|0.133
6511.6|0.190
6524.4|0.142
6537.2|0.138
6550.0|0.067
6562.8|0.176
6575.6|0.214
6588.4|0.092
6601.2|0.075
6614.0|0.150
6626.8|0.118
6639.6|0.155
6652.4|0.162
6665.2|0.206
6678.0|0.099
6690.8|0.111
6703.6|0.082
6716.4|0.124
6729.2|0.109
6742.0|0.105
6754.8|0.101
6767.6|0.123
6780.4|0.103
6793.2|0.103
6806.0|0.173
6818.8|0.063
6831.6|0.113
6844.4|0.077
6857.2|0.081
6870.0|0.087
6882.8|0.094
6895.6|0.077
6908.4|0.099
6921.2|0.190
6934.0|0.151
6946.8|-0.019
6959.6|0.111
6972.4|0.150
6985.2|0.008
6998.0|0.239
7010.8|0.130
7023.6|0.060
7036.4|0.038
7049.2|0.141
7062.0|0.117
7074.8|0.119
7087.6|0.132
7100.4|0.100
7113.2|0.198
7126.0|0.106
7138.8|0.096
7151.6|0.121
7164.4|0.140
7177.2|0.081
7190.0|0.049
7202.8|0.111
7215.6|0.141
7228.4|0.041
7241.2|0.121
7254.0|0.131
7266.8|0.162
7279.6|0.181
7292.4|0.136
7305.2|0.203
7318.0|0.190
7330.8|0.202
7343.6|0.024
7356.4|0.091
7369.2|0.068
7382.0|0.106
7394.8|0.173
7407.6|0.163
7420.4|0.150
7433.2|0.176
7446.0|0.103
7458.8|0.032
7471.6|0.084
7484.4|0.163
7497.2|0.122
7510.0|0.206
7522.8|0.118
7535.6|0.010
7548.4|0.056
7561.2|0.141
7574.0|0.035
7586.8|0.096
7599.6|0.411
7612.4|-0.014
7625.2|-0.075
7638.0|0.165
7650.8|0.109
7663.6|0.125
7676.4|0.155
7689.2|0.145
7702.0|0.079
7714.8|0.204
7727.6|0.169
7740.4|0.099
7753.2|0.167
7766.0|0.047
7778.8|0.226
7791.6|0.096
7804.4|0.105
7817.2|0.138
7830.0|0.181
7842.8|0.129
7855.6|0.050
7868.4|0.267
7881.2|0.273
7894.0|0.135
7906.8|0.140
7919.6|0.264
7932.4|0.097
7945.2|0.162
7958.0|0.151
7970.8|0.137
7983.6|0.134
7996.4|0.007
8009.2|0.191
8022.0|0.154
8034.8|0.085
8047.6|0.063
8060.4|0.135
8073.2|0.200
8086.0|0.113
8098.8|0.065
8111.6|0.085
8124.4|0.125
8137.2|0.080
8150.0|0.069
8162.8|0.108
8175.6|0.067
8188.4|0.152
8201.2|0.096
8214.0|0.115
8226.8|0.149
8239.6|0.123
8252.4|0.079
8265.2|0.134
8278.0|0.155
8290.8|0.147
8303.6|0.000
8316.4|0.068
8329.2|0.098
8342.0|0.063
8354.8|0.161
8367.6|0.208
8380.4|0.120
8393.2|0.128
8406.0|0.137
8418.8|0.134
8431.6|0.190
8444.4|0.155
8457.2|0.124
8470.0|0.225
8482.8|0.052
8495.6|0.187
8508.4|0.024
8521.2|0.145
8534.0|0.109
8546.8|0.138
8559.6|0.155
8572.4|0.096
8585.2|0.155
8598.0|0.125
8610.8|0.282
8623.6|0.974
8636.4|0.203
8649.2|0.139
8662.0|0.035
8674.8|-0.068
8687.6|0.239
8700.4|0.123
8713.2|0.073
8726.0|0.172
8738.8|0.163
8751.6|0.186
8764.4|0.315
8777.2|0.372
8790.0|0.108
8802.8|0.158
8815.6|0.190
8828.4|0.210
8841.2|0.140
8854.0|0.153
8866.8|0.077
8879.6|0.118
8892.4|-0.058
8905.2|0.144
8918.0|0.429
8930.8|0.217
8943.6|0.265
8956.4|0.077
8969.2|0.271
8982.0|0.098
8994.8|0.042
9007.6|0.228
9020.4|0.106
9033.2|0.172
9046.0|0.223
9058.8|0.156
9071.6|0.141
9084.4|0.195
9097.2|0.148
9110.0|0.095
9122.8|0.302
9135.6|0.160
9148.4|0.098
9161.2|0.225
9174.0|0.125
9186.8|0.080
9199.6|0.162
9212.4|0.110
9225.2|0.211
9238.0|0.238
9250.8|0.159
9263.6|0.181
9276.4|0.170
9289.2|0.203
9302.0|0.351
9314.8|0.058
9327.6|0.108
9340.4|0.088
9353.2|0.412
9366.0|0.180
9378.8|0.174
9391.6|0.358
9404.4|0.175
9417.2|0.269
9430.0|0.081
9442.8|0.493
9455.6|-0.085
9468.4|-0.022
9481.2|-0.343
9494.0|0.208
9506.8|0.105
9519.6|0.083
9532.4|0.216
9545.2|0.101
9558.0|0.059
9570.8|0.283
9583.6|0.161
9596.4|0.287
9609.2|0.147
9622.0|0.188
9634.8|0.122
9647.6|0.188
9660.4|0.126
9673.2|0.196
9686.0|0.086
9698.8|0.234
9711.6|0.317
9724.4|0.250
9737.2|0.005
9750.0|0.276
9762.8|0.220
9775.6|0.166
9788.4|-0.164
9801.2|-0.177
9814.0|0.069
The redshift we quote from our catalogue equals 1.31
